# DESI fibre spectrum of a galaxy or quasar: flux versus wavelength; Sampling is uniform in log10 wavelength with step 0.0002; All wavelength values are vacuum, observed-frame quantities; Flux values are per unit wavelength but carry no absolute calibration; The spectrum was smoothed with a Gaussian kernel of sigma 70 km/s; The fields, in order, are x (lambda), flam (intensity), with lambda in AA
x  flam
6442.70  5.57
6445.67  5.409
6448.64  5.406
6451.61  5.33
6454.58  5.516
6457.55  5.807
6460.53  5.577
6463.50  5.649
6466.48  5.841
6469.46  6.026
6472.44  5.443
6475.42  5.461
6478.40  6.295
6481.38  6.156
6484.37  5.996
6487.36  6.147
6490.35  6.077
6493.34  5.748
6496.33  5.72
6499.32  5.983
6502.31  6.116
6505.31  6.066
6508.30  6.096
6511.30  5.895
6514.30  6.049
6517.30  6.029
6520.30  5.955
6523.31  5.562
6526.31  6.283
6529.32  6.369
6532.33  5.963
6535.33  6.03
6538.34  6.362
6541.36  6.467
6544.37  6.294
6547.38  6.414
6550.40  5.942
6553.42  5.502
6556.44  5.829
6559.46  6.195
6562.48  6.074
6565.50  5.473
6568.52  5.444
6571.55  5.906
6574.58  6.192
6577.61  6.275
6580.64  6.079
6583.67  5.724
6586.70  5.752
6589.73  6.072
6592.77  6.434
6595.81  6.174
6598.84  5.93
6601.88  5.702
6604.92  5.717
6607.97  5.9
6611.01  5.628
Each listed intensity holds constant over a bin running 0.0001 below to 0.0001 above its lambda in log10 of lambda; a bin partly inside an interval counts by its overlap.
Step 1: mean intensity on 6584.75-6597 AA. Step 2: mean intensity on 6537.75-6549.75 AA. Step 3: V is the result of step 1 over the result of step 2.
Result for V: 1.0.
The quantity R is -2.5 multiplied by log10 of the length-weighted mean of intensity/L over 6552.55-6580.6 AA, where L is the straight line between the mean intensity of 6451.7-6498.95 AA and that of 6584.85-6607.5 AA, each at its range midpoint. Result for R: 0.01 mag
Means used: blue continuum 5.82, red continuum 5.96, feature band 5.9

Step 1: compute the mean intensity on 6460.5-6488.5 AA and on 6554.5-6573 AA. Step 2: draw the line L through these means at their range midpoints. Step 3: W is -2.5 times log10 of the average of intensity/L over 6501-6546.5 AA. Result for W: -0.05 mag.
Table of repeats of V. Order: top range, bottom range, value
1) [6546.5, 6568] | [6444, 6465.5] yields 1.06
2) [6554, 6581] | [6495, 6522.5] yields 0.99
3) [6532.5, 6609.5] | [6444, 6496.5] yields 1.04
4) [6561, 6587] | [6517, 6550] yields 0.96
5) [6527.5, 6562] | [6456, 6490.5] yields 1.04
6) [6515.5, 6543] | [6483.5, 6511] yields 1.02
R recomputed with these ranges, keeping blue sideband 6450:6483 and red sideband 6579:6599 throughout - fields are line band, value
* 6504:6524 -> -0.021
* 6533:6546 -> -0.064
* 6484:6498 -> -0.025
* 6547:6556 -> 0.013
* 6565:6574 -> 0.057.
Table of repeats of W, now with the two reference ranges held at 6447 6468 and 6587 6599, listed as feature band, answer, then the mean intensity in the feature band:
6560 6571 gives 0.054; 5.73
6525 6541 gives -0.058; 6.22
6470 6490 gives -0.047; 5.93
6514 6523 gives -0.020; 5.94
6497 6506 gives -0.047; 6.02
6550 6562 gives 0.021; 5.88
